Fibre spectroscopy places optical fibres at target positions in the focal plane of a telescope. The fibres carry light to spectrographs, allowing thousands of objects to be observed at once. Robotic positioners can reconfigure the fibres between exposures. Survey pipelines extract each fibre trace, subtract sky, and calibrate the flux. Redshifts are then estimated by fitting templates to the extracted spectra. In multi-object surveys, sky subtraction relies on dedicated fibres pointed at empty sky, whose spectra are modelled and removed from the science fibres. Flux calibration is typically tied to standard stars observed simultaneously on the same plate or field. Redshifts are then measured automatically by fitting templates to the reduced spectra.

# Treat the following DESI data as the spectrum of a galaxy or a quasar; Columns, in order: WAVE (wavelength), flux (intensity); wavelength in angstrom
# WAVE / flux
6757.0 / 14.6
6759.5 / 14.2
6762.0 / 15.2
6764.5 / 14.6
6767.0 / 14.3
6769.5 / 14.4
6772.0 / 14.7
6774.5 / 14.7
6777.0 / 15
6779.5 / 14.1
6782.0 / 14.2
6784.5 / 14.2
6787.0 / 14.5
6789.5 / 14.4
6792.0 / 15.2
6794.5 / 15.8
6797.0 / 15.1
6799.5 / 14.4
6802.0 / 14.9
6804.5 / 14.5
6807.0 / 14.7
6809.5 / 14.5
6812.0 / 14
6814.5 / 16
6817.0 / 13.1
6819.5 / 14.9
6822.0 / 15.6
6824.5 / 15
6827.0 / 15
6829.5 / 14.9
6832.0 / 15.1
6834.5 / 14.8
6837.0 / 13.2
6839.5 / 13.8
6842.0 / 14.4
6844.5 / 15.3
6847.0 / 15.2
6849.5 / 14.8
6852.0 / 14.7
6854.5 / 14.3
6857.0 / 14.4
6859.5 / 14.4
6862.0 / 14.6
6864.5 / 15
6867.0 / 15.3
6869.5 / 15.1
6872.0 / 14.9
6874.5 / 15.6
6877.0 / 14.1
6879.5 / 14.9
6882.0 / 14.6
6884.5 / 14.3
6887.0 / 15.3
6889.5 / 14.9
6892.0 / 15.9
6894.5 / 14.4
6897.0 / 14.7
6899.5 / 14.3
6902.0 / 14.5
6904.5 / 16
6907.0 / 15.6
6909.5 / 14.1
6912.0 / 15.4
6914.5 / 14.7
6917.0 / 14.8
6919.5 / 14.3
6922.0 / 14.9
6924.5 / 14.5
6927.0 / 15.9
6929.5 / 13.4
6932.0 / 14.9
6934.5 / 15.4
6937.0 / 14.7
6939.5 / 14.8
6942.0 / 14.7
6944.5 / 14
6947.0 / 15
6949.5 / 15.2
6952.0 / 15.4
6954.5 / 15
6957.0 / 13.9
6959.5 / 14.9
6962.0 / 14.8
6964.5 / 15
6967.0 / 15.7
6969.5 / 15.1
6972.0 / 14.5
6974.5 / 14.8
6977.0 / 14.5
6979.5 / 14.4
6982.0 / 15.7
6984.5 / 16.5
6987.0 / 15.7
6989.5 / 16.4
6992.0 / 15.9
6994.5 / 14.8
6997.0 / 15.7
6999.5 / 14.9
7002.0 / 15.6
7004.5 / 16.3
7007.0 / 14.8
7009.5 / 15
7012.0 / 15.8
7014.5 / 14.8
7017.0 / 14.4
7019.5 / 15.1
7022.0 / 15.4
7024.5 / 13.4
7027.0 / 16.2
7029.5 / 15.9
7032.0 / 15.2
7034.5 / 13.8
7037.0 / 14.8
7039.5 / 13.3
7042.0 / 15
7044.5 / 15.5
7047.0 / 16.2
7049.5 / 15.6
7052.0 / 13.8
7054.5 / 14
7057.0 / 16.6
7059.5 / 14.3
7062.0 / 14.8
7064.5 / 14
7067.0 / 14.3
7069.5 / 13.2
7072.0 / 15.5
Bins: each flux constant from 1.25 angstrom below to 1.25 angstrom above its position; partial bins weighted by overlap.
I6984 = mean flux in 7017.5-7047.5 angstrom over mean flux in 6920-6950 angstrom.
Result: 1.01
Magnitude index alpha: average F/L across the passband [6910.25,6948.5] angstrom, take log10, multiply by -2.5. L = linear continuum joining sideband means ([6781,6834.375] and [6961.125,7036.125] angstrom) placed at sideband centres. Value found 0.02 mag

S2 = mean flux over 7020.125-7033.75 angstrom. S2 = 15.2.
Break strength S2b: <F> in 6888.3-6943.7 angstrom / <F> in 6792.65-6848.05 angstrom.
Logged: 1.0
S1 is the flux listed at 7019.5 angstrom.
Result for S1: 15.1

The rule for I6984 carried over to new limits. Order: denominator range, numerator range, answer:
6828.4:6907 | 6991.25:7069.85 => 1.01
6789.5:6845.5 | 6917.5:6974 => 1.01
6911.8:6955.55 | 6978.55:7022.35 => 1.04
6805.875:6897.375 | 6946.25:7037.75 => 1.03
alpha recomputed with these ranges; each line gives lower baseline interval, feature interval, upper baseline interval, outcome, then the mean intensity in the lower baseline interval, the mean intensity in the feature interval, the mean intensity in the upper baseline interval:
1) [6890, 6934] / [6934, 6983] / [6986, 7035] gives 0.01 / 14.9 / 14.9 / 15.3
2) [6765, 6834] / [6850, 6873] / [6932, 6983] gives 0.00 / 14.7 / 14.7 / 14.9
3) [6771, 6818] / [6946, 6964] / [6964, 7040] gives 0.01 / 14.6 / 14.9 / 15.2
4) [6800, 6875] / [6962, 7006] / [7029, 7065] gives -0.04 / 14.7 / 15.4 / 14.8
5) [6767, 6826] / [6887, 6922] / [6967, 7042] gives 0.00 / 14.7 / 14.9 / 15.1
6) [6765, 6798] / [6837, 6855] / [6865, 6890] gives 0.02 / 14.7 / 14.6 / 14.9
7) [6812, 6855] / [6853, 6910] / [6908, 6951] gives -0.01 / 14.7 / 14.8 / 14.8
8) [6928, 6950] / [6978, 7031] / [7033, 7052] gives -0.04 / 14.7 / 15.4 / 14.8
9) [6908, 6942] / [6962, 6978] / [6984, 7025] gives 0.01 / 14.8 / 14.9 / 15.3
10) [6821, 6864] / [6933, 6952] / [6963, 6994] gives 0.02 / 14.7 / 14.9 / 15.3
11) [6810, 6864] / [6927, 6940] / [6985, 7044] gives 0.01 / 14.6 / 14.8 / 15.2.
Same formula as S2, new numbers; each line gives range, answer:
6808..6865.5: 14.7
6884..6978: 14.9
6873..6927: 14.9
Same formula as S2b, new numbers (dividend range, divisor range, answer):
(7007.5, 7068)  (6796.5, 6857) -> 1.02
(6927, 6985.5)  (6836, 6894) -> 1.01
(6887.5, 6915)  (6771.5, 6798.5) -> 1.02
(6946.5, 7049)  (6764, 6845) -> 1.03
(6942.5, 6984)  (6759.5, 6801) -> 1.02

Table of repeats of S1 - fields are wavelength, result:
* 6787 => 14.5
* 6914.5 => 14.7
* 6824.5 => 15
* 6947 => 15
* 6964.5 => 15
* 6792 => 15.2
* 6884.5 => 14.3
